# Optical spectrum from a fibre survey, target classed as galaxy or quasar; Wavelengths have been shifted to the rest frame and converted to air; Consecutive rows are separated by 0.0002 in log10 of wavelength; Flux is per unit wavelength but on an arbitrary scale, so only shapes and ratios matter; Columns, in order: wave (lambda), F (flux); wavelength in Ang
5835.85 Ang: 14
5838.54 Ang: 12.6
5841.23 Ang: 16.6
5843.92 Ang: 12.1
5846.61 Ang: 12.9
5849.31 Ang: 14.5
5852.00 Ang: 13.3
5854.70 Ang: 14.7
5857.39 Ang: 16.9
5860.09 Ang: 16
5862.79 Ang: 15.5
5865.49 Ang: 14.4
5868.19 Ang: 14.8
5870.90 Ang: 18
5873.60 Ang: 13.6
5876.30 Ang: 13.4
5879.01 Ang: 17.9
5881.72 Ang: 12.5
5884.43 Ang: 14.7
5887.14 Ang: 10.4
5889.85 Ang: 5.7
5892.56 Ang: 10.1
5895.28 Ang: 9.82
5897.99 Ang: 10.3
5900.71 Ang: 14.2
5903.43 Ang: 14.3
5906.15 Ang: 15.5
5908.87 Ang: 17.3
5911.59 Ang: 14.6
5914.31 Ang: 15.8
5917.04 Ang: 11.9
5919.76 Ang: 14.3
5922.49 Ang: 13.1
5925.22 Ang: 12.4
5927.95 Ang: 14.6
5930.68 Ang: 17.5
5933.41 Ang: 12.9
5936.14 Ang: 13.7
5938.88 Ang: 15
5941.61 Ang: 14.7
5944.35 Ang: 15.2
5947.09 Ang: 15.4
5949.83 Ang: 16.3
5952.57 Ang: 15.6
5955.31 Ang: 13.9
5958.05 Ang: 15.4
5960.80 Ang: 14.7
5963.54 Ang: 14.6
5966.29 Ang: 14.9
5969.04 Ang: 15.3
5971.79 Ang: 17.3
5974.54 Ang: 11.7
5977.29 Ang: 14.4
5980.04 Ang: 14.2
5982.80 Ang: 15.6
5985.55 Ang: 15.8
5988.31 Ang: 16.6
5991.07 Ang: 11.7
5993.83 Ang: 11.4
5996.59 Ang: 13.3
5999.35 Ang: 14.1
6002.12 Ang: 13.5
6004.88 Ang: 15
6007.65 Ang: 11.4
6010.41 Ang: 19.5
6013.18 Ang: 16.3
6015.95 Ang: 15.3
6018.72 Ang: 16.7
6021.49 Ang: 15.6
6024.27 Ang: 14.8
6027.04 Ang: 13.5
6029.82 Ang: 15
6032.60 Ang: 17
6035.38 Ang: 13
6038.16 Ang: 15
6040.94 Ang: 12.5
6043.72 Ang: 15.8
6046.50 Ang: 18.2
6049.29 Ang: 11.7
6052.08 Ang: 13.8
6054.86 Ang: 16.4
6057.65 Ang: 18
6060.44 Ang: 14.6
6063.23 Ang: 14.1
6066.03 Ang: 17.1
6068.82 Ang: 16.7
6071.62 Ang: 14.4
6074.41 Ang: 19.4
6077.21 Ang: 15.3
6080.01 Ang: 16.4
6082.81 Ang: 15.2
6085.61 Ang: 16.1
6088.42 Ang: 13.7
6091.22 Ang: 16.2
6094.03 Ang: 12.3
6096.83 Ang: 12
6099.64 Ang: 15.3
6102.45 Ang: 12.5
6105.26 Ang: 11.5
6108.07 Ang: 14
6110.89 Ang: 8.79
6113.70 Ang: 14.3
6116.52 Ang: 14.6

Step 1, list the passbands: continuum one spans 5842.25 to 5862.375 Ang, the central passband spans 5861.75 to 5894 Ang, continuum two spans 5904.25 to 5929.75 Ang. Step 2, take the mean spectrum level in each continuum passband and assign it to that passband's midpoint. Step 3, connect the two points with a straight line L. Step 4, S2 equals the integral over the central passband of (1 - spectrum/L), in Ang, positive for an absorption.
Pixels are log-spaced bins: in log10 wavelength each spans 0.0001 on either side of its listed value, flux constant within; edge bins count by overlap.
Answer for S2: 2.3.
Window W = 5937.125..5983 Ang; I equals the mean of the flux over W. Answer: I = 14.9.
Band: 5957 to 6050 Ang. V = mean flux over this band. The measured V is 14.7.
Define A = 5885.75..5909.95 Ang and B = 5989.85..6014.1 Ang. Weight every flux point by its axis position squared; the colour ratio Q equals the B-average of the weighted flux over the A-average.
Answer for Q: 1.22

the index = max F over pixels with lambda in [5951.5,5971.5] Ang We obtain 15.6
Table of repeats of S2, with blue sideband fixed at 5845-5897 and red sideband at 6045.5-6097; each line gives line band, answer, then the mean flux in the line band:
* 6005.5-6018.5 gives -0.7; 15.7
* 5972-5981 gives 0.4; 13.9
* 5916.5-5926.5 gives 0.7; 13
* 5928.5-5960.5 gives -1.7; 15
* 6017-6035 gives -0.4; 15.3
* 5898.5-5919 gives -1.0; 14.6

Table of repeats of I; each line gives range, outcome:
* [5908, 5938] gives 14.3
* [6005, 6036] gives 15.3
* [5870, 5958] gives 13.9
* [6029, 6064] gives 15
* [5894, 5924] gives 13.7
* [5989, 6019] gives 14.4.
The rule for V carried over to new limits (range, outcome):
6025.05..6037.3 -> 14.6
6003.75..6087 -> 15.5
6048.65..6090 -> 15.6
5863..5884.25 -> 15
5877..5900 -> 11.6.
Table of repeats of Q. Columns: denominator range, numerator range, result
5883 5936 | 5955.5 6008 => 1.11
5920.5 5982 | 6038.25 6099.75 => 1.08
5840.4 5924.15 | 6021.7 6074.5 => 1.17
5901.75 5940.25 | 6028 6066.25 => 1.09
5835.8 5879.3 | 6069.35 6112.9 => 1.05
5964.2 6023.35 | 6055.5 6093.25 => 1.11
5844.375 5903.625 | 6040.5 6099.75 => 1.21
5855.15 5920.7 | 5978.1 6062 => 1.12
